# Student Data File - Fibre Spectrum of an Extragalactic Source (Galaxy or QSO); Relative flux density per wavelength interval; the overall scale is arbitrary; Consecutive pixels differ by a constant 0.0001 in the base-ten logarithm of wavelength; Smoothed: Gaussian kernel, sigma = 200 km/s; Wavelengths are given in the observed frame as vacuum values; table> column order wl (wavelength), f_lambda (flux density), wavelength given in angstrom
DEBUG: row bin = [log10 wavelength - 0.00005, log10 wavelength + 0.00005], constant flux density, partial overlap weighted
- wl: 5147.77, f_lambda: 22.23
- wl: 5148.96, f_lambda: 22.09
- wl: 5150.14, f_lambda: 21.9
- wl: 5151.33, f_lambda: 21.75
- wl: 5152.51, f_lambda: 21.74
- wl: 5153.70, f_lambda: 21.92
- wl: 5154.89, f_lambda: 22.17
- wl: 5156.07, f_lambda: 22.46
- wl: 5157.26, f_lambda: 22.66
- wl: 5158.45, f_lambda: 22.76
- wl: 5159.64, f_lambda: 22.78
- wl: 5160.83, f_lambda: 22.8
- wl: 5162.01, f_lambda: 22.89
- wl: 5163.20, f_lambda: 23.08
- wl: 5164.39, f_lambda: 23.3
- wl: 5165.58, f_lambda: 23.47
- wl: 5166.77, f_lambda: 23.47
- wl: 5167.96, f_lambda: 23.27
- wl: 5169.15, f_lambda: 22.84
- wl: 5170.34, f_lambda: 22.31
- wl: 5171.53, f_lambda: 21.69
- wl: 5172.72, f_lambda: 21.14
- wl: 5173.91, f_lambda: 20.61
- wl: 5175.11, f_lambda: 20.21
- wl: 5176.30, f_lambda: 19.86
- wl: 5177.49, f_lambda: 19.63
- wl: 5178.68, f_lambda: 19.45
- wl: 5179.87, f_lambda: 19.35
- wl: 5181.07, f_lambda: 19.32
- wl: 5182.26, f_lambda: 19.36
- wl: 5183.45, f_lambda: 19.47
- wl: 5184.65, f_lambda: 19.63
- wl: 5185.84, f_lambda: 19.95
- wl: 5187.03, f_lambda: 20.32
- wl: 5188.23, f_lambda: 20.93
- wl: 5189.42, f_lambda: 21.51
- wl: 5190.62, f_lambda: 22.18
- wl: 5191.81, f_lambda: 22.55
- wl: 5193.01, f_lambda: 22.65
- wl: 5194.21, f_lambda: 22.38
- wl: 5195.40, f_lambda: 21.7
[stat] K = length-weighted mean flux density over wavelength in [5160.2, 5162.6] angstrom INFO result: 22.9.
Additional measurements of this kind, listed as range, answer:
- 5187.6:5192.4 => 21.8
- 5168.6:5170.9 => 22.6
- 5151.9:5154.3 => 21.8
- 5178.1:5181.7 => 19.4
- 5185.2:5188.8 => 20.4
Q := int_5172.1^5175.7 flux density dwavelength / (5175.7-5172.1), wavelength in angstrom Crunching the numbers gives 20.6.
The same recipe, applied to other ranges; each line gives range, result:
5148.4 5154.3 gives 21.9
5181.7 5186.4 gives 19.6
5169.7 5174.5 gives 21.5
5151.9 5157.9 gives 22.2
